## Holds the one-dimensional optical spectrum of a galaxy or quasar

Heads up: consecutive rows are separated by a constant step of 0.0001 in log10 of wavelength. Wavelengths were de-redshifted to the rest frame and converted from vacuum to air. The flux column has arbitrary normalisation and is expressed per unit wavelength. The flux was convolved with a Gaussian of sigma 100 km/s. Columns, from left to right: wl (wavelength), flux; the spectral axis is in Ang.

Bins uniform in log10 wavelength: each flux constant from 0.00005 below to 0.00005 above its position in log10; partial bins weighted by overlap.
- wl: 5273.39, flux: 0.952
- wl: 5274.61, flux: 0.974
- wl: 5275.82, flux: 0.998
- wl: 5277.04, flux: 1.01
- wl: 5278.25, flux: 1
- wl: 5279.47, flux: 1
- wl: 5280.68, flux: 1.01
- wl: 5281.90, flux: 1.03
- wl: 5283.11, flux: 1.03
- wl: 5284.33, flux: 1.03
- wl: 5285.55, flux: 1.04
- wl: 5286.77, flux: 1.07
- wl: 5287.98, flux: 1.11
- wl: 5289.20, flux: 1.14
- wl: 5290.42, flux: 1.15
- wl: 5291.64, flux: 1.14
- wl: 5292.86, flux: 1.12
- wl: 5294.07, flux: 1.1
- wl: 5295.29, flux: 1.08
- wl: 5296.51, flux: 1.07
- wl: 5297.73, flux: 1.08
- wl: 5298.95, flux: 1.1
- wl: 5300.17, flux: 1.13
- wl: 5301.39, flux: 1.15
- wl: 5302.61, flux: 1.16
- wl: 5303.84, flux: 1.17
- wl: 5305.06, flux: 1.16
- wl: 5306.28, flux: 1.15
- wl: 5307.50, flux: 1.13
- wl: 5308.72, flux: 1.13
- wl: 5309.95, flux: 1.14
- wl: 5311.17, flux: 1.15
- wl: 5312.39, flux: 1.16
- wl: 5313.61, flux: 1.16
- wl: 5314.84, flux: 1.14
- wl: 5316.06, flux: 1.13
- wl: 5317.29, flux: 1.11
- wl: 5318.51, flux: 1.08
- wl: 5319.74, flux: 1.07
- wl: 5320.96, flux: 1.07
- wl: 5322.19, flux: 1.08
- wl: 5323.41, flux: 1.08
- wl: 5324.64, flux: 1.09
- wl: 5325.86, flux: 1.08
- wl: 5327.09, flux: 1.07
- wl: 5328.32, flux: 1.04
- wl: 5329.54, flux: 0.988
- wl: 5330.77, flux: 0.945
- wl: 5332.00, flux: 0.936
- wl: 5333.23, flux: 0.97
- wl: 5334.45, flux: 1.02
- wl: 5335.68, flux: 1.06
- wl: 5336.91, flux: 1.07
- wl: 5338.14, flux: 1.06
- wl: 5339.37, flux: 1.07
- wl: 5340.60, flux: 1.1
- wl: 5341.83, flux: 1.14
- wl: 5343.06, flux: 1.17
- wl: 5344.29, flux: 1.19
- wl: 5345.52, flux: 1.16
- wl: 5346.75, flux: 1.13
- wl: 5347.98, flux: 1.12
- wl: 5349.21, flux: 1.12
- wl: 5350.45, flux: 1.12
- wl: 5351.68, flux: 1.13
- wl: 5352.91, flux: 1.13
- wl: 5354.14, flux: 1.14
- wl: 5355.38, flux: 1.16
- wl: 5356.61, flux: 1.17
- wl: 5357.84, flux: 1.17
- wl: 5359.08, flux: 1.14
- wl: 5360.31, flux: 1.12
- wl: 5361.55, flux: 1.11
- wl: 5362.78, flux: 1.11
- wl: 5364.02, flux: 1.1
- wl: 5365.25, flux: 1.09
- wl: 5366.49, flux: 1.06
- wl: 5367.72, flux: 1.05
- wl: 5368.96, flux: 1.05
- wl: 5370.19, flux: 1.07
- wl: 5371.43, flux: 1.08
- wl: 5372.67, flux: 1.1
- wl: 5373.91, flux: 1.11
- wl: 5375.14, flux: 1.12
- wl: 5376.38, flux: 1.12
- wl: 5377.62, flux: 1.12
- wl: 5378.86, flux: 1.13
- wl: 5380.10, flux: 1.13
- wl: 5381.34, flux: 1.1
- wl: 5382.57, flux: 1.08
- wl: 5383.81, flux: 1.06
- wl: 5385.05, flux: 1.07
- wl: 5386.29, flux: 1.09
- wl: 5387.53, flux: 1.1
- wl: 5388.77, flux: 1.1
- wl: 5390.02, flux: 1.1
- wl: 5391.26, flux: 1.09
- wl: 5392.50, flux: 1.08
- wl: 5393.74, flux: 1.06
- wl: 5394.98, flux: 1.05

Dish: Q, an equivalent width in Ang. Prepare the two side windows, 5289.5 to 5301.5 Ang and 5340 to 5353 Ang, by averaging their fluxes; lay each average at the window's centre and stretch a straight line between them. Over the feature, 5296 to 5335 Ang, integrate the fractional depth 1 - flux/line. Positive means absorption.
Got 1.0 Ang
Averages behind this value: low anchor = 1.11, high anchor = 1.14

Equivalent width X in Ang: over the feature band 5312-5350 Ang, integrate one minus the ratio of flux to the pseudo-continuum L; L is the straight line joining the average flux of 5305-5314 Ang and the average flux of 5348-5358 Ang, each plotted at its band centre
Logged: 2.0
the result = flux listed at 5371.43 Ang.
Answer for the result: 1.08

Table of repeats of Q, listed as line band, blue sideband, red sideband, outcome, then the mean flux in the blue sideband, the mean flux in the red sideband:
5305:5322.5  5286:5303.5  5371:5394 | -0.2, 1.11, 1.1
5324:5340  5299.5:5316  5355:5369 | 1.4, 1.15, 1.11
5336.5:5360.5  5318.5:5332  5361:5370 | -1.4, 1.05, 1.08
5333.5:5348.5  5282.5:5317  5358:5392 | 0.0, 1.12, 1.1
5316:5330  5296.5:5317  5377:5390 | 0.7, 1.14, 1.1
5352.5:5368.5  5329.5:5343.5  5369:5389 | -0.7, 1.04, 1.1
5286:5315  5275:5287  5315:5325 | -2.0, 1.02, 1.09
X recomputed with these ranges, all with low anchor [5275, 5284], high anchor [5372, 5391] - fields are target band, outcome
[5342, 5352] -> -0.7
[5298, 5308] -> -1.1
